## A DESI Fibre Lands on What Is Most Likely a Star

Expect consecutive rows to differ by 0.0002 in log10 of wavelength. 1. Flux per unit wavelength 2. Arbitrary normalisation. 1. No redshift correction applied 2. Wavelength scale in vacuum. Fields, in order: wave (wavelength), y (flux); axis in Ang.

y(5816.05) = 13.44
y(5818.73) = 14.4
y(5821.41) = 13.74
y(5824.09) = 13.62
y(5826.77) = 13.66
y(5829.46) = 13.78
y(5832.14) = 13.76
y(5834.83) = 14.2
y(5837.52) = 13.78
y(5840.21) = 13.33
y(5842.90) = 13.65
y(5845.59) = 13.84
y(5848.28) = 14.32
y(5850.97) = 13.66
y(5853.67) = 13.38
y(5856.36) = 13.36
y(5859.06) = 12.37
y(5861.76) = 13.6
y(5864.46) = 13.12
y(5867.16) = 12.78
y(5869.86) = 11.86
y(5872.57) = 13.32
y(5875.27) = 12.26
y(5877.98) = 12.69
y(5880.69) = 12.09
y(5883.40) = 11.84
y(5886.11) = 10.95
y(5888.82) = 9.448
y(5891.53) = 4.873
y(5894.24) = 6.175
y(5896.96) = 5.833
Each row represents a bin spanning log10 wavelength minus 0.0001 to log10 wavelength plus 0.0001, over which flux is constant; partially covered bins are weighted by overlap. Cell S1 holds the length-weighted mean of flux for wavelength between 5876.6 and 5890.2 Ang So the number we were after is 11.4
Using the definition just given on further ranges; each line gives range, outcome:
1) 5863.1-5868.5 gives 13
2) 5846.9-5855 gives 13.8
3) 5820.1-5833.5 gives 13.7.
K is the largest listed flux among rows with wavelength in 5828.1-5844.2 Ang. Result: 14.2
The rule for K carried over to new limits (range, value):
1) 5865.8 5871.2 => 12.78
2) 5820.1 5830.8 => 13.78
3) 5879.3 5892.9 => 12.09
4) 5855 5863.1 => 13.6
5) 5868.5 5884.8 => 13.32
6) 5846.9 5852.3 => 14.32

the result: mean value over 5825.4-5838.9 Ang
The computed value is 13.8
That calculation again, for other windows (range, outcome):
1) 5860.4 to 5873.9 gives 12.9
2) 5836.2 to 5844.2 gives 13.6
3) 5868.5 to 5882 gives 12.4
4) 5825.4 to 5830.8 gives 13.7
